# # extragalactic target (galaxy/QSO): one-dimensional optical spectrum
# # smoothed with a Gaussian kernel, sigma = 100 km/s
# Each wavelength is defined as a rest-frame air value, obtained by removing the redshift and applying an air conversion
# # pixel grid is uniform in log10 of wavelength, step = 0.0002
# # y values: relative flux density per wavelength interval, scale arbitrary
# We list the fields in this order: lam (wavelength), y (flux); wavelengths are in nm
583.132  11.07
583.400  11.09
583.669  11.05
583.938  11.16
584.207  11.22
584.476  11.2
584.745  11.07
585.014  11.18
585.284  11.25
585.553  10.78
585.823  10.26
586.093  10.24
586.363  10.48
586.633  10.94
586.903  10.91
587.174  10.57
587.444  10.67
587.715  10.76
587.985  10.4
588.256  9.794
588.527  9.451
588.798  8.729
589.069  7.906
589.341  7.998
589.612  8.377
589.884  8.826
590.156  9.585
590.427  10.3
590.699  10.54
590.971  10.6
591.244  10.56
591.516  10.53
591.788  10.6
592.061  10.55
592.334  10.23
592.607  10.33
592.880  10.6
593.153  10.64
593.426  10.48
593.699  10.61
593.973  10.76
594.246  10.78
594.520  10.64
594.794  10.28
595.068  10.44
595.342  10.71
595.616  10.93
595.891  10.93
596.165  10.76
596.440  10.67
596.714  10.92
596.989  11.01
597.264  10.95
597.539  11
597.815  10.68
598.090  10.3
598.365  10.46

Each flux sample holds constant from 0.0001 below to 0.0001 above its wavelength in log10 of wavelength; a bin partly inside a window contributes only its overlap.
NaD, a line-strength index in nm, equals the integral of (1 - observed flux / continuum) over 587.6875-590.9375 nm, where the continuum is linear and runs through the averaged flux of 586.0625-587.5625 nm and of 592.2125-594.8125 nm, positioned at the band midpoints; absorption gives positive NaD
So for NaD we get 0.379 nm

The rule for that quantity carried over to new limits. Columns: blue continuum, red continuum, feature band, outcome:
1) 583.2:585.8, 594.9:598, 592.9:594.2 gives 0.029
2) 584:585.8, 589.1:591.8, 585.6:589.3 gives 0.140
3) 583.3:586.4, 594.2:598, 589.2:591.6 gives 0.257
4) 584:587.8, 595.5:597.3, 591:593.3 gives 0.074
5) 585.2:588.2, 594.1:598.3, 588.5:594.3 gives 0.395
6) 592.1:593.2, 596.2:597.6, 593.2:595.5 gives 0.006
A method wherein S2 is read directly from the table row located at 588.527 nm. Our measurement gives 9.451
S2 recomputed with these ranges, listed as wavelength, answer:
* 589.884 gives 8.826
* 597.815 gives 10.68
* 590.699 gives 10.54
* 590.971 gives 10.6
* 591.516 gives 10.53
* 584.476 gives 11.2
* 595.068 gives 10.44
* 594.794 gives 10.28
